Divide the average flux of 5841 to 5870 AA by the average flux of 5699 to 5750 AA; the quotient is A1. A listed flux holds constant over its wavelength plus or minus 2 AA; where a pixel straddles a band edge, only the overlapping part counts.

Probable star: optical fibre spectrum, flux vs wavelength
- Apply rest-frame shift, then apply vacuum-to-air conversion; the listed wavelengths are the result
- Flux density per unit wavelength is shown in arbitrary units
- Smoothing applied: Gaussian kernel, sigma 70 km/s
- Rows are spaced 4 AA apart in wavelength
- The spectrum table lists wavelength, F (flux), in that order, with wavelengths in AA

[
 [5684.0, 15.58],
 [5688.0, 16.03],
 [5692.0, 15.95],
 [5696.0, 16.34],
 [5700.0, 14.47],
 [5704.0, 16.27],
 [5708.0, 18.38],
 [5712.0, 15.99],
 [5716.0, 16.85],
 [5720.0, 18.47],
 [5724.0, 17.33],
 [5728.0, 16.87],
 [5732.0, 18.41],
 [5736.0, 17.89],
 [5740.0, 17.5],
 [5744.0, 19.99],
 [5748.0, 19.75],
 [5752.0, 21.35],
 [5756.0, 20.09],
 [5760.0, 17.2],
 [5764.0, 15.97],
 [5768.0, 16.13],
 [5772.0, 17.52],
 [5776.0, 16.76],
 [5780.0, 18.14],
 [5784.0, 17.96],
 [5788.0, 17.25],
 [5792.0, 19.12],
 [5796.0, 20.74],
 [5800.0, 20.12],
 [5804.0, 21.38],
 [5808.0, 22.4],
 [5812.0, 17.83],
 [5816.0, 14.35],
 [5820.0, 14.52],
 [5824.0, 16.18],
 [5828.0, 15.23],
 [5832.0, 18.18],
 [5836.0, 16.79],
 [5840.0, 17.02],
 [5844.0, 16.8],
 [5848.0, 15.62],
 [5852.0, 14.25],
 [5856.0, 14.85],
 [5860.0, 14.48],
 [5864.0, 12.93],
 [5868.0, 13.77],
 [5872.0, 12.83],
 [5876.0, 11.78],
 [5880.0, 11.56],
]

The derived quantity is 0.8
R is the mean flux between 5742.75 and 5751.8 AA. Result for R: 20.2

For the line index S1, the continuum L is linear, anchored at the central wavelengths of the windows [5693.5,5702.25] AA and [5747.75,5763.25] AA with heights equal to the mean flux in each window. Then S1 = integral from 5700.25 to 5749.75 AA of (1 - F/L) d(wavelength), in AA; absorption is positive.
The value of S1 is -1.2 AA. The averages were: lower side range 15.5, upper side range 19.3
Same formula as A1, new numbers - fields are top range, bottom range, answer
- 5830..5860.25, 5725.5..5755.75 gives 0.85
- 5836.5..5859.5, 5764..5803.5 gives 0.86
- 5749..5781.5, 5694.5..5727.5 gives 1.07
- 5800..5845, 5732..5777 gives 0.96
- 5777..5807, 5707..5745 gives 1.09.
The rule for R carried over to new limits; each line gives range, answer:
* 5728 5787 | 18.1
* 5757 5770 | 16.7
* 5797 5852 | 17.4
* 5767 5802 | 18.3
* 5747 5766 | 18.8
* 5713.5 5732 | 17.5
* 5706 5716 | 17.1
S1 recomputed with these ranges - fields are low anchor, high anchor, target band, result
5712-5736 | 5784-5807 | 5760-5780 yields 2.21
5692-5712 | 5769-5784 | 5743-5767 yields -2.52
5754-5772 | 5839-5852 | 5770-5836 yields -4.69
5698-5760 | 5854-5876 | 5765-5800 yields -3.92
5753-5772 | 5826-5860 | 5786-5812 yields -4.84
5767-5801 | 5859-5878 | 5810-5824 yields 0.47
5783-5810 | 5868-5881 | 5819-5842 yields 0.25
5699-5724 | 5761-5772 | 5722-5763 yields -4.83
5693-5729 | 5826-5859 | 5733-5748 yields -1.84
